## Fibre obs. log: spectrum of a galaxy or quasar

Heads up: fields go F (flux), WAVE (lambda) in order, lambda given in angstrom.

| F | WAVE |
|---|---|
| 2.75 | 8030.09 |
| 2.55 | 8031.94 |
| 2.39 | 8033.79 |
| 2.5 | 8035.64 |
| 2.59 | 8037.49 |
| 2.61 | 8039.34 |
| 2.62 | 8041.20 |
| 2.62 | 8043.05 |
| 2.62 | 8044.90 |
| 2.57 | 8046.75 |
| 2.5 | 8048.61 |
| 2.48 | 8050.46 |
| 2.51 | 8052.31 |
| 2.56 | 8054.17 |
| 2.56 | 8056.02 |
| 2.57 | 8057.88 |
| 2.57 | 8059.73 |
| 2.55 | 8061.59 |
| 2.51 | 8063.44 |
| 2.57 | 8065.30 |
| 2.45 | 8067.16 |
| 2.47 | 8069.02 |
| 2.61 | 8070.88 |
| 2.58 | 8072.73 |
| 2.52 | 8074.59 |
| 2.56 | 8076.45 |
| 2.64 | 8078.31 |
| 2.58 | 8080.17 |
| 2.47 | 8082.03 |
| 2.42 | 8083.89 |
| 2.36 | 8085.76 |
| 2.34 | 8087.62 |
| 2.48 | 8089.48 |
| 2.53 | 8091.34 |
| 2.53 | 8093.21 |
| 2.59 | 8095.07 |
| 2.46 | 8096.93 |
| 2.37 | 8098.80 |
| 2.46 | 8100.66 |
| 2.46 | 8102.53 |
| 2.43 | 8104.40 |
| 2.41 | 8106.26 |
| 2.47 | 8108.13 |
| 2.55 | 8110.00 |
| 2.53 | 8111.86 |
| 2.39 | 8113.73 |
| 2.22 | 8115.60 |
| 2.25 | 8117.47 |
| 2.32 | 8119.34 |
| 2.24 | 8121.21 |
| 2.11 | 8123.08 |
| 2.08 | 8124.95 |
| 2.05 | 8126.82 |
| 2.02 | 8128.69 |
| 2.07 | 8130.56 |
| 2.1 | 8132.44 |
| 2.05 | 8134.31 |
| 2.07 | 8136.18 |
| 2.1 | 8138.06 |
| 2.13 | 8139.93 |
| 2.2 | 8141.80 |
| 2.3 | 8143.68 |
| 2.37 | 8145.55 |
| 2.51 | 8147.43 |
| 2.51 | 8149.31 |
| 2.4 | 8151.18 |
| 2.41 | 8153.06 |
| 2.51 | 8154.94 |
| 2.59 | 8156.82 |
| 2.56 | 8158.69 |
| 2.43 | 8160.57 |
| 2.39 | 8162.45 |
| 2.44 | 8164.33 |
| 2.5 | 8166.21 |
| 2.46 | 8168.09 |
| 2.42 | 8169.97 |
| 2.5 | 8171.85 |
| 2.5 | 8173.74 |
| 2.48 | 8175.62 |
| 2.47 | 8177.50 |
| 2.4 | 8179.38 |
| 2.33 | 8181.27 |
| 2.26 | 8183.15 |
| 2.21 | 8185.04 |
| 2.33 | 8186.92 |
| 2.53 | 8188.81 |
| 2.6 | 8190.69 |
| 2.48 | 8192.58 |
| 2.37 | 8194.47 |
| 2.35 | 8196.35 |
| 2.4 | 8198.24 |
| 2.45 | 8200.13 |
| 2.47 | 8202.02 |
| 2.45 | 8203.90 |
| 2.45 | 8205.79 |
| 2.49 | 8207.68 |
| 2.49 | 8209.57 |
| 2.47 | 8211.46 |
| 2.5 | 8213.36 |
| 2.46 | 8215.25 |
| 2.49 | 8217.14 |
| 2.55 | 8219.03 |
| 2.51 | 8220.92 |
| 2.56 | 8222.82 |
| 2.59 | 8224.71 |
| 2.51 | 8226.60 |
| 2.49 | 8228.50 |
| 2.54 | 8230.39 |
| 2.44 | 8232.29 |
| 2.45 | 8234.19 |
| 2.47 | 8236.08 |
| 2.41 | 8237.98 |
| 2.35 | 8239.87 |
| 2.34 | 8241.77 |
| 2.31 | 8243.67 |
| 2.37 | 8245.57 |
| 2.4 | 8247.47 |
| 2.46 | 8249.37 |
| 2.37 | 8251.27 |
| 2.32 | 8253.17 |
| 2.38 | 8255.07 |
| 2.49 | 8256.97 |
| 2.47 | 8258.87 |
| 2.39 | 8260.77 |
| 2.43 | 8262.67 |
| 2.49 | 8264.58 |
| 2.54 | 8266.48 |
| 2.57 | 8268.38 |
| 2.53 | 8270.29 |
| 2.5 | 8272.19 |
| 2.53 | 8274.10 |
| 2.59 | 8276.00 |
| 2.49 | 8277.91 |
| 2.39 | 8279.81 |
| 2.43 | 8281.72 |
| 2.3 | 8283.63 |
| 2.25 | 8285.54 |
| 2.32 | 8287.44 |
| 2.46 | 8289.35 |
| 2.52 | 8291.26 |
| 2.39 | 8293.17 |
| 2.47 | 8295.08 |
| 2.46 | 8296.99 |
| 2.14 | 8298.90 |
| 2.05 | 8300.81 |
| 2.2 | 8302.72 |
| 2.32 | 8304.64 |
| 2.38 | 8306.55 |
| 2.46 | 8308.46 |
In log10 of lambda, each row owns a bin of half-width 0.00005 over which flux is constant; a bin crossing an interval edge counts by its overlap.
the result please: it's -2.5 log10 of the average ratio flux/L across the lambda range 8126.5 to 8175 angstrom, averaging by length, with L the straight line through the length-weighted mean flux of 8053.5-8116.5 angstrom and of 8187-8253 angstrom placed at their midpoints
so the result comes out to 0.06 mag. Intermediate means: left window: 2.49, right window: 2.45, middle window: 2.34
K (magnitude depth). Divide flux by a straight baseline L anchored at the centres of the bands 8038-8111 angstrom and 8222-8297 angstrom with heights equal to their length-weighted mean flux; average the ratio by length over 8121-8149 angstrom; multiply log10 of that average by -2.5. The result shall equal 0.153 mag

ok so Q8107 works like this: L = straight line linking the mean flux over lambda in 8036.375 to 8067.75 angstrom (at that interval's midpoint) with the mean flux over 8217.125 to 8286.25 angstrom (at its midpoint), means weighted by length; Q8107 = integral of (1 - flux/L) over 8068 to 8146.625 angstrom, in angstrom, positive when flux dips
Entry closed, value 5.4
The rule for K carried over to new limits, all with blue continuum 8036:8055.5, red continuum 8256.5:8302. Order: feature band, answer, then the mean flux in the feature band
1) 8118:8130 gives 0.18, 2.14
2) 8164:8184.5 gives 0.03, 2.43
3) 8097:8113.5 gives 0.03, 2.46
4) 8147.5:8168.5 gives 0.01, 2.47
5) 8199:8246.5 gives 0.00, 2.46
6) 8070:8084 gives 0.00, 2.56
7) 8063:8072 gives 0.01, 2.52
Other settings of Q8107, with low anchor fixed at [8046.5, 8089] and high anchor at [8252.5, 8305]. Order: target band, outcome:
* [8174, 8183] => 0.2 angstrom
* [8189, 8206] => 0.0 angstrom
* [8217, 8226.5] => -0.4 angstrom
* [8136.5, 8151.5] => 1.1 angstrom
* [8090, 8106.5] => 0.2 angstrom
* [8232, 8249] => 0.2 angstrom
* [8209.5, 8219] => -0.2 angstrom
